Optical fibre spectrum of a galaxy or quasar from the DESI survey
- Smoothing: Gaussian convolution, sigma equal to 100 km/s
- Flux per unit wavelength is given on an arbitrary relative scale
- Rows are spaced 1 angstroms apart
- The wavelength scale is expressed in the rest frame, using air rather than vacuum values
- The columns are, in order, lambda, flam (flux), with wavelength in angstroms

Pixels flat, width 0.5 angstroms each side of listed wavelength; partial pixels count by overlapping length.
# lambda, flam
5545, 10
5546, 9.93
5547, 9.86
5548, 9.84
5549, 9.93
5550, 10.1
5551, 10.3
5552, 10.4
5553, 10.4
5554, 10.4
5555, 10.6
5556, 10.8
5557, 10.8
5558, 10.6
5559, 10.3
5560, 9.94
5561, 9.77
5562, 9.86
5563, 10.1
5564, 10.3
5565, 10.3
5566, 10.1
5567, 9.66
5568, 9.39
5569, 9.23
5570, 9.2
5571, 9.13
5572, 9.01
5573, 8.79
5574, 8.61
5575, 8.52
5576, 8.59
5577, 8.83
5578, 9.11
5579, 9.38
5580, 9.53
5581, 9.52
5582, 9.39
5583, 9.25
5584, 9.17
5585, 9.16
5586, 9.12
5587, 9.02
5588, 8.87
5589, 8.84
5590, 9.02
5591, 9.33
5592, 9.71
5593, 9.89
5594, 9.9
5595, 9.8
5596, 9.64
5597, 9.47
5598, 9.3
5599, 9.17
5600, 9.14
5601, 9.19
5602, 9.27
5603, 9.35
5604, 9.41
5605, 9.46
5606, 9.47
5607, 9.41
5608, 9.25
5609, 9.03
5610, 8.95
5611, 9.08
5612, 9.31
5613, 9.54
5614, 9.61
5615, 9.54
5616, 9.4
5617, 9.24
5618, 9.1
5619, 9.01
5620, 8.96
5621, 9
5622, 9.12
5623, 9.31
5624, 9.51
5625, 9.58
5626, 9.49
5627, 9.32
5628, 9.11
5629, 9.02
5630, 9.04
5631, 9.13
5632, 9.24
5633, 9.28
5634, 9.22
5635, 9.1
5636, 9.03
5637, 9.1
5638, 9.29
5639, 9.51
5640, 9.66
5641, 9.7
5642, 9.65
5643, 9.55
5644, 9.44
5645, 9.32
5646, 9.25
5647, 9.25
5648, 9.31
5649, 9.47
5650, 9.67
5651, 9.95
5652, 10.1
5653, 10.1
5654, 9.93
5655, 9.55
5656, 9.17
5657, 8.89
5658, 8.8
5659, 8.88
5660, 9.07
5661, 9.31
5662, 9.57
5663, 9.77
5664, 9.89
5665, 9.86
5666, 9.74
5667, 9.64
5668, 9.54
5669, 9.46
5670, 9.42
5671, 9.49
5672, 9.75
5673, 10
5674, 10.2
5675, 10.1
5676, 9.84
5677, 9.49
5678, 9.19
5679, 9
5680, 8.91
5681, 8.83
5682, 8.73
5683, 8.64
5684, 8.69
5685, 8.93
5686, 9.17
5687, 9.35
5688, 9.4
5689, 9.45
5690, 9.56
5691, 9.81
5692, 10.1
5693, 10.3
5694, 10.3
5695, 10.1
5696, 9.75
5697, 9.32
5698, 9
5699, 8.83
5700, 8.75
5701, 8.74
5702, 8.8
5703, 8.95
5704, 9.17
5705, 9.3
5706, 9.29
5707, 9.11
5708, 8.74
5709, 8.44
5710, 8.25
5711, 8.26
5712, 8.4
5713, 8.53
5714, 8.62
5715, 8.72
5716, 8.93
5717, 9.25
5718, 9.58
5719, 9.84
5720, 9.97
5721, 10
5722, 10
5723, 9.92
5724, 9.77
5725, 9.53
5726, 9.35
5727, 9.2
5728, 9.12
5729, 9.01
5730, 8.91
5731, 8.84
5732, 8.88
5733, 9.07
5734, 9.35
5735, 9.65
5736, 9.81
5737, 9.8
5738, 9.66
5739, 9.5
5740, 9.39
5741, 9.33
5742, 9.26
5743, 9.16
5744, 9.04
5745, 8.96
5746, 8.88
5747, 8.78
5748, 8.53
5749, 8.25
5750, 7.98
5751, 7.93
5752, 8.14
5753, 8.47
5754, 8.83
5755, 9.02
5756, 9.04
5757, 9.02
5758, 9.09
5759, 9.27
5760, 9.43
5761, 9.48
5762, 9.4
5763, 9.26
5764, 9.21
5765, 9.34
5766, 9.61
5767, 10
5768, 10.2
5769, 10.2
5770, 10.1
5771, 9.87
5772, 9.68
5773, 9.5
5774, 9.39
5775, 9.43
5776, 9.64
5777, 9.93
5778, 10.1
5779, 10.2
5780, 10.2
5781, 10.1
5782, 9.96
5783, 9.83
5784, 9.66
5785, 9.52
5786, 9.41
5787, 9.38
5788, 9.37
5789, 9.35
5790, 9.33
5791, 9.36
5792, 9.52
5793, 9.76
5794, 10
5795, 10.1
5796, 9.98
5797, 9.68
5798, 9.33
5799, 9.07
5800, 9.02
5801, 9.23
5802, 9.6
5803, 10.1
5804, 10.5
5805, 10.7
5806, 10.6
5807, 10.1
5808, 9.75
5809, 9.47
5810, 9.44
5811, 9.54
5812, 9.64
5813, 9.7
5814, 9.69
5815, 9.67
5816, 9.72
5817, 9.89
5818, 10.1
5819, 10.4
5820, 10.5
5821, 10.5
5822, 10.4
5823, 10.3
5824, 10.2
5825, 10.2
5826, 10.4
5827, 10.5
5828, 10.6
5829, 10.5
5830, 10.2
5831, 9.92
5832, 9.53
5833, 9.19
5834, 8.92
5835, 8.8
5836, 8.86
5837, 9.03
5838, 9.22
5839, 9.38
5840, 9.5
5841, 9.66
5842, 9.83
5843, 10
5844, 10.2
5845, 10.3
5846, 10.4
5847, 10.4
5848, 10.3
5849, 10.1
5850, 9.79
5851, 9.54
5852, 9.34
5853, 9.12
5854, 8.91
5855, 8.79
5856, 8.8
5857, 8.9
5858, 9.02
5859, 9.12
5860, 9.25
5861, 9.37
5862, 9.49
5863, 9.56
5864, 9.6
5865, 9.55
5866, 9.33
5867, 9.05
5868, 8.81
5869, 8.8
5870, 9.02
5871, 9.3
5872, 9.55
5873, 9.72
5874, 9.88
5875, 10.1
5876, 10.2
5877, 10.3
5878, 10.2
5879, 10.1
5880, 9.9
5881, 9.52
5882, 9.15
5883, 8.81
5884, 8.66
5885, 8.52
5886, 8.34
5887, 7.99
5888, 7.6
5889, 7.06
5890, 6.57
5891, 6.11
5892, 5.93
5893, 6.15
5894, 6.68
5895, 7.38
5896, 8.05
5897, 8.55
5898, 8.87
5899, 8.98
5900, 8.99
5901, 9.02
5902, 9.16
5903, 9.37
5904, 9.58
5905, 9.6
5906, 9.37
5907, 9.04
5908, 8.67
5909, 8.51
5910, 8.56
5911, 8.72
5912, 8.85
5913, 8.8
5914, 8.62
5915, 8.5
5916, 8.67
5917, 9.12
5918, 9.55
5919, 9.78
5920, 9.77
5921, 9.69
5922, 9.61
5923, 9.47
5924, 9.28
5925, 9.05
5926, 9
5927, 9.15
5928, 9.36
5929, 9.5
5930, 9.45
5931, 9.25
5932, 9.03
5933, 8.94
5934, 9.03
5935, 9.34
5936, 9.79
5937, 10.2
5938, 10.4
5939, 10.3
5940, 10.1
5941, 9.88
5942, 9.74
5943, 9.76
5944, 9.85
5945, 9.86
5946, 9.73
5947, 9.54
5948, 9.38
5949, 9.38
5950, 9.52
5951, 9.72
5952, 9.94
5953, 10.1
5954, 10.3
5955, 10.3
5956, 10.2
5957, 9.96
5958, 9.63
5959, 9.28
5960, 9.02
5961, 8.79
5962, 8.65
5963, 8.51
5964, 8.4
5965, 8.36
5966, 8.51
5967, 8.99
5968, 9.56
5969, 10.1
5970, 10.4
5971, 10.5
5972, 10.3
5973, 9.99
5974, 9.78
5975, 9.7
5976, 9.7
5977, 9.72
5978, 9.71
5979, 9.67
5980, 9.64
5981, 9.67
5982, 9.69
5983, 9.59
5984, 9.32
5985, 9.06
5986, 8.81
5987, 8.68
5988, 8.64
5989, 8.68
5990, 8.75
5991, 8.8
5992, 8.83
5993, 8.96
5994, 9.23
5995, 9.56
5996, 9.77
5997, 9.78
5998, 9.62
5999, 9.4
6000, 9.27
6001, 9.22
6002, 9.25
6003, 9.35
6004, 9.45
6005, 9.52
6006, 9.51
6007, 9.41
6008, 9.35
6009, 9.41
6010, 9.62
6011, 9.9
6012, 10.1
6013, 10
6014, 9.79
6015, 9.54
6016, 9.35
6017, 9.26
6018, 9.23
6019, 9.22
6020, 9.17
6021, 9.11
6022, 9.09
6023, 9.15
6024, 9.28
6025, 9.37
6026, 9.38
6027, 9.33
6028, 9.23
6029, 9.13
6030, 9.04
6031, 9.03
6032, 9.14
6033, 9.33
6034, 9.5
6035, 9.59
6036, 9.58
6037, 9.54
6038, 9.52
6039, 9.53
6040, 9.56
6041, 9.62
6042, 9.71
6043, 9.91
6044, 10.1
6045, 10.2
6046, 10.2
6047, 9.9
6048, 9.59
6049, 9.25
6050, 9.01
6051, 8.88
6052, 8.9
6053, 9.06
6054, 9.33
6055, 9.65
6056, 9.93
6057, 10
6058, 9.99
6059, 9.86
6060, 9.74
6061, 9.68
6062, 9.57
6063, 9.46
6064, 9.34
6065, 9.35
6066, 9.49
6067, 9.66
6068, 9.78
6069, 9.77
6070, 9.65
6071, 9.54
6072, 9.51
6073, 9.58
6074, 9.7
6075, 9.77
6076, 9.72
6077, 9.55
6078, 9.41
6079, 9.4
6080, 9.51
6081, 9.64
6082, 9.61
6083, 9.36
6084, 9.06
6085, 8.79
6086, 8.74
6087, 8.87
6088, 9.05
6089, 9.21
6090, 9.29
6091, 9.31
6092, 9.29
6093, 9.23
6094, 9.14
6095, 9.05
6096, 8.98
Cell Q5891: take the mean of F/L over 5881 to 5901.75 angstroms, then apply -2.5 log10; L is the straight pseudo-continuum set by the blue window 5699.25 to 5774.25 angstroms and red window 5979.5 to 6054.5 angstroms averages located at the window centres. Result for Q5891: 0.17 mag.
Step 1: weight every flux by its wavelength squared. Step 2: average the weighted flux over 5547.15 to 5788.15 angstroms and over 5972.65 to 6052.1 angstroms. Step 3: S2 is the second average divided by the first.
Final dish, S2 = 1.1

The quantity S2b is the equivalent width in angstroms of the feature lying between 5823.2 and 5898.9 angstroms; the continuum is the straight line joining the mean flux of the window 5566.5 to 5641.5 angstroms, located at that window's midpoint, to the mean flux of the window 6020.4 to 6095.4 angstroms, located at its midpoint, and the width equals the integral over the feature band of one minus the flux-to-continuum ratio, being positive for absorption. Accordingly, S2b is 1.4 angstroms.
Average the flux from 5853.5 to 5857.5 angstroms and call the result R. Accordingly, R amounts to 8.85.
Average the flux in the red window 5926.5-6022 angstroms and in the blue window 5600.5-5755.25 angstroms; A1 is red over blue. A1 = 1.0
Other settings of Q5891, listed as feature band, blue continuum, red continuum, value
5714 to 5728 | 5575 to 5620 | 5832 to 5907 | -0.04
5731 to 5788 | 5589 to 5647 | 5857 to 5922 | -0.03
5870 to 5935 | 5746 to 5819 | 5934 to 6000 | 0.08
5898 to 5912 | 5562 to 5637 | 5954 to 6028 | 0.04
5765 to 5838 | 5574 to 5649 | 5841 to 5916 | -0.08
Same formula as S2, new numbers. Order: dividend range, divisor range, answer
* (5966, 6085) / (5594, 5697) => 1.15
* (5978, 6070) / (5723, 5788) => 1.11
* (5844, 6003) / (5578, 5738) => 1.09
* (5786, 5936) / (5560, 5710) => 1.08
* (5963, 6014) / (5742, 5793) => 1.09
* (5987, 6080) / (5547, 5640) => 1.16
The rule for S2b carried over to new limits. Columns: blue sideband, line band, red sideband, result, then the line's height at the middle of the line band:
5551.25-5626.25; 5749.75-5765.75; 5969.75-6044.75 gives 0.85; 9.46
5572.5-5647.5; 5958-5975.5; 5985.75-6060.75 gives 0.08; 9.39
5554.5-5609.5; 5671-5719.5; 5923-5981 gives 1.44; 9.5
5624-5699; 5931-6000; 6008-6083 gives 0.04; 9.5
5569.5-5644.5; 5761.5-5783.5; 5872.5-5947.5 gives -1.54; 9.14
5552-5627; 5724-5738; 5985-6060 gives 0.21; 9.44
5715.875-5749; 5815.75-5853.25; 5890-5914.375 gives -4.92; 8.75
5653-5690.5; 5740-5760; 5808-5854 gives 1.64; 9.61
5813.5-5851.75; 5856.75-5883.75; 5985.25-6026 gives 0.86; 9.78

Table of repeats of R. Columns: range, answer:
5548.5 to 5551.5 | 10.1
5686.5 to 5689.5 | 9.4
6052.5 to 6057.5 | 9.59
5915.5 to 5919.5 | 9.28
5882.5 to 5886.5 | 8.58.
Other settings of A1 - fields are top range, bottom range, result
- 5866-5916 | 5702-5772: 0.95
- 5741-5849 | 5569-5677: 1.03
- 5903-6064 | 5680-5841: 1.00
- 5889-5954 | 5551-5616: 0.95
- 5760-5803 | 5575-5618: 1.04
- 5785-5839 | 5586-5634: 1.05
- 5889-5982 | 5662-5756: 1.00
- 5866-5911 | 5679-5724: 0.95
